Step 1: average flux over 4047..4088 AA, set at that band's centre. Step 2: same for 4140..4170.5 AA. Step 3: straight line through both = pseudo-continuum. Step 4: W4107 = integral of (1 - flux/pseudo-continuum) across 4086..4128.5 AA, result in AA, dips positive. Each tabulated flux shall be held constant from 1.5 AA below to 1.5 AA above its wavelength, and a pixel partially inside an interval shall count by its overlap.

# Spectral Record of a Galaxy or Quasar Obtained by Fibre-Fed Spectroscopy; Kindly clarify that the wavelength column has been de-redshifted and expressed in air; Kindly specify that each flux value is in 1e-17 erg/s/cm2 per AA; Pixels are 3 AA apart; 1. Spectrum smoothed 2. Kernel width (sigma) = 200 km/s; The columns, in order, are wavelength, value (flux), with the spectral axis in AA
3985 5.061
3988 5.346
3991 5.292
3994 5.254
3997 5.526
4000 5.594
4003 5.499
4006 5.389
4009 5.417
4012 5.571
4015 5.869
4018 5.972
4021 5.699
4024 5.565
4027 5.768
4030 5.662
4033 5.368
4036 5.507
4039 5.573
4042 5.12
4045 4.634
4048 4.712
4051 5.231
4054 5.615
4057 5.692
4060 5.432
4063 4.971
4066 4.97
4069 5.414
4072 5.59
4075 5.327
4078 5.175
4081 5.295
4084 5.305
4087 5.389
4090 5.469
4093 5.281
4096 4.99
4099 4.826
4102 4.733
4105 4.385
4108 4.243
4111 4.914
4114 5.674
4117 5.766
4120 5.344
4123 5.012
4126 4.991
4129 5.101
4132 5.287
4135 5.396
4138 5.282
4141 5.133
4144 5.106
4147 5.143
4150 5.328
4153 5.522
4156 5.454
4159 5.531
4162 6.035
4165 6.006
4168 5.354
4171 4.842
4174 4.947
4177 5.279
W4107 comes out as 2.3 AA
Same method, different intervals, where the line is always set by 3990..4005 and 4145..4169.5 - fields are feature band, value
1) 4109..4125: 0.63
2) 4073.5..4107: 2.44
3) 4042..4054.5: 1.05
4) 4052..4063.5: 0.03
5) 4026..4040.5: -0.29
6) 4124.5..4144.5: 1.21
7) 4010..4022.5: -0.72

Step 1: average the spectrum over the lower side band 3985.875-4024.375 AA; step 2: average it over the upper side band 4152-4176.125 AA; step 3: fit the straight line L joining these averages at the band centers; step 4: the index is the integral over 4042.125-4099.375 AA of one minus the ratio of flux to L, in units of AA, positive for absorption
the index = 2.8 AA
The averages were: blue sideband 5.53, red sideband 5.46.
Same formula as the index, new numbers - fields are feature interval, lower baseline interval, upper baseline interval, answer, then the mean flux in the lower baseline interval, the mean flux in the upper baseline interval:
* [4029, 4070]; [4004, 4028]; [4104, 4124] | 1.3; 5.65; 5.07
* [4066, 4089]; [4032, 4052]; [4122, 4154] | -0.7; 5.16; 5.21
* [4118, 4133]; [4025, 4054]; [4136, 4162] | 0.5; 5.31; 5.36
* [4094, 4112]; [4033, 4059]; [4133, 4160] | 2.1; 5.27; 5.32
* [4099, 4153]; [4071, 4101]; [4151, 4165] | 3.6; 5.25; 5.66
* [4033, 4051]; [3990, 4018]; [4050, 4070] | 0.8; 5.52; 5.33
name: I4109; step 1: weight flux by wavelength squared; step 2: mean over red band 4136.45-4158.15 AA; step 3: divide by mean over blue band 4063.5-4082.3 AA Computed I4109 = 1.0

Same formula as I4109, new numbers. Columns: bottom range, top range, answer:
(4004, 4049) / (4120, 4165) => 1.03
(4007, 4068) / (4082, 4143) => 0.98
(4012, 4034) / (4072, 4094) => 0.97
